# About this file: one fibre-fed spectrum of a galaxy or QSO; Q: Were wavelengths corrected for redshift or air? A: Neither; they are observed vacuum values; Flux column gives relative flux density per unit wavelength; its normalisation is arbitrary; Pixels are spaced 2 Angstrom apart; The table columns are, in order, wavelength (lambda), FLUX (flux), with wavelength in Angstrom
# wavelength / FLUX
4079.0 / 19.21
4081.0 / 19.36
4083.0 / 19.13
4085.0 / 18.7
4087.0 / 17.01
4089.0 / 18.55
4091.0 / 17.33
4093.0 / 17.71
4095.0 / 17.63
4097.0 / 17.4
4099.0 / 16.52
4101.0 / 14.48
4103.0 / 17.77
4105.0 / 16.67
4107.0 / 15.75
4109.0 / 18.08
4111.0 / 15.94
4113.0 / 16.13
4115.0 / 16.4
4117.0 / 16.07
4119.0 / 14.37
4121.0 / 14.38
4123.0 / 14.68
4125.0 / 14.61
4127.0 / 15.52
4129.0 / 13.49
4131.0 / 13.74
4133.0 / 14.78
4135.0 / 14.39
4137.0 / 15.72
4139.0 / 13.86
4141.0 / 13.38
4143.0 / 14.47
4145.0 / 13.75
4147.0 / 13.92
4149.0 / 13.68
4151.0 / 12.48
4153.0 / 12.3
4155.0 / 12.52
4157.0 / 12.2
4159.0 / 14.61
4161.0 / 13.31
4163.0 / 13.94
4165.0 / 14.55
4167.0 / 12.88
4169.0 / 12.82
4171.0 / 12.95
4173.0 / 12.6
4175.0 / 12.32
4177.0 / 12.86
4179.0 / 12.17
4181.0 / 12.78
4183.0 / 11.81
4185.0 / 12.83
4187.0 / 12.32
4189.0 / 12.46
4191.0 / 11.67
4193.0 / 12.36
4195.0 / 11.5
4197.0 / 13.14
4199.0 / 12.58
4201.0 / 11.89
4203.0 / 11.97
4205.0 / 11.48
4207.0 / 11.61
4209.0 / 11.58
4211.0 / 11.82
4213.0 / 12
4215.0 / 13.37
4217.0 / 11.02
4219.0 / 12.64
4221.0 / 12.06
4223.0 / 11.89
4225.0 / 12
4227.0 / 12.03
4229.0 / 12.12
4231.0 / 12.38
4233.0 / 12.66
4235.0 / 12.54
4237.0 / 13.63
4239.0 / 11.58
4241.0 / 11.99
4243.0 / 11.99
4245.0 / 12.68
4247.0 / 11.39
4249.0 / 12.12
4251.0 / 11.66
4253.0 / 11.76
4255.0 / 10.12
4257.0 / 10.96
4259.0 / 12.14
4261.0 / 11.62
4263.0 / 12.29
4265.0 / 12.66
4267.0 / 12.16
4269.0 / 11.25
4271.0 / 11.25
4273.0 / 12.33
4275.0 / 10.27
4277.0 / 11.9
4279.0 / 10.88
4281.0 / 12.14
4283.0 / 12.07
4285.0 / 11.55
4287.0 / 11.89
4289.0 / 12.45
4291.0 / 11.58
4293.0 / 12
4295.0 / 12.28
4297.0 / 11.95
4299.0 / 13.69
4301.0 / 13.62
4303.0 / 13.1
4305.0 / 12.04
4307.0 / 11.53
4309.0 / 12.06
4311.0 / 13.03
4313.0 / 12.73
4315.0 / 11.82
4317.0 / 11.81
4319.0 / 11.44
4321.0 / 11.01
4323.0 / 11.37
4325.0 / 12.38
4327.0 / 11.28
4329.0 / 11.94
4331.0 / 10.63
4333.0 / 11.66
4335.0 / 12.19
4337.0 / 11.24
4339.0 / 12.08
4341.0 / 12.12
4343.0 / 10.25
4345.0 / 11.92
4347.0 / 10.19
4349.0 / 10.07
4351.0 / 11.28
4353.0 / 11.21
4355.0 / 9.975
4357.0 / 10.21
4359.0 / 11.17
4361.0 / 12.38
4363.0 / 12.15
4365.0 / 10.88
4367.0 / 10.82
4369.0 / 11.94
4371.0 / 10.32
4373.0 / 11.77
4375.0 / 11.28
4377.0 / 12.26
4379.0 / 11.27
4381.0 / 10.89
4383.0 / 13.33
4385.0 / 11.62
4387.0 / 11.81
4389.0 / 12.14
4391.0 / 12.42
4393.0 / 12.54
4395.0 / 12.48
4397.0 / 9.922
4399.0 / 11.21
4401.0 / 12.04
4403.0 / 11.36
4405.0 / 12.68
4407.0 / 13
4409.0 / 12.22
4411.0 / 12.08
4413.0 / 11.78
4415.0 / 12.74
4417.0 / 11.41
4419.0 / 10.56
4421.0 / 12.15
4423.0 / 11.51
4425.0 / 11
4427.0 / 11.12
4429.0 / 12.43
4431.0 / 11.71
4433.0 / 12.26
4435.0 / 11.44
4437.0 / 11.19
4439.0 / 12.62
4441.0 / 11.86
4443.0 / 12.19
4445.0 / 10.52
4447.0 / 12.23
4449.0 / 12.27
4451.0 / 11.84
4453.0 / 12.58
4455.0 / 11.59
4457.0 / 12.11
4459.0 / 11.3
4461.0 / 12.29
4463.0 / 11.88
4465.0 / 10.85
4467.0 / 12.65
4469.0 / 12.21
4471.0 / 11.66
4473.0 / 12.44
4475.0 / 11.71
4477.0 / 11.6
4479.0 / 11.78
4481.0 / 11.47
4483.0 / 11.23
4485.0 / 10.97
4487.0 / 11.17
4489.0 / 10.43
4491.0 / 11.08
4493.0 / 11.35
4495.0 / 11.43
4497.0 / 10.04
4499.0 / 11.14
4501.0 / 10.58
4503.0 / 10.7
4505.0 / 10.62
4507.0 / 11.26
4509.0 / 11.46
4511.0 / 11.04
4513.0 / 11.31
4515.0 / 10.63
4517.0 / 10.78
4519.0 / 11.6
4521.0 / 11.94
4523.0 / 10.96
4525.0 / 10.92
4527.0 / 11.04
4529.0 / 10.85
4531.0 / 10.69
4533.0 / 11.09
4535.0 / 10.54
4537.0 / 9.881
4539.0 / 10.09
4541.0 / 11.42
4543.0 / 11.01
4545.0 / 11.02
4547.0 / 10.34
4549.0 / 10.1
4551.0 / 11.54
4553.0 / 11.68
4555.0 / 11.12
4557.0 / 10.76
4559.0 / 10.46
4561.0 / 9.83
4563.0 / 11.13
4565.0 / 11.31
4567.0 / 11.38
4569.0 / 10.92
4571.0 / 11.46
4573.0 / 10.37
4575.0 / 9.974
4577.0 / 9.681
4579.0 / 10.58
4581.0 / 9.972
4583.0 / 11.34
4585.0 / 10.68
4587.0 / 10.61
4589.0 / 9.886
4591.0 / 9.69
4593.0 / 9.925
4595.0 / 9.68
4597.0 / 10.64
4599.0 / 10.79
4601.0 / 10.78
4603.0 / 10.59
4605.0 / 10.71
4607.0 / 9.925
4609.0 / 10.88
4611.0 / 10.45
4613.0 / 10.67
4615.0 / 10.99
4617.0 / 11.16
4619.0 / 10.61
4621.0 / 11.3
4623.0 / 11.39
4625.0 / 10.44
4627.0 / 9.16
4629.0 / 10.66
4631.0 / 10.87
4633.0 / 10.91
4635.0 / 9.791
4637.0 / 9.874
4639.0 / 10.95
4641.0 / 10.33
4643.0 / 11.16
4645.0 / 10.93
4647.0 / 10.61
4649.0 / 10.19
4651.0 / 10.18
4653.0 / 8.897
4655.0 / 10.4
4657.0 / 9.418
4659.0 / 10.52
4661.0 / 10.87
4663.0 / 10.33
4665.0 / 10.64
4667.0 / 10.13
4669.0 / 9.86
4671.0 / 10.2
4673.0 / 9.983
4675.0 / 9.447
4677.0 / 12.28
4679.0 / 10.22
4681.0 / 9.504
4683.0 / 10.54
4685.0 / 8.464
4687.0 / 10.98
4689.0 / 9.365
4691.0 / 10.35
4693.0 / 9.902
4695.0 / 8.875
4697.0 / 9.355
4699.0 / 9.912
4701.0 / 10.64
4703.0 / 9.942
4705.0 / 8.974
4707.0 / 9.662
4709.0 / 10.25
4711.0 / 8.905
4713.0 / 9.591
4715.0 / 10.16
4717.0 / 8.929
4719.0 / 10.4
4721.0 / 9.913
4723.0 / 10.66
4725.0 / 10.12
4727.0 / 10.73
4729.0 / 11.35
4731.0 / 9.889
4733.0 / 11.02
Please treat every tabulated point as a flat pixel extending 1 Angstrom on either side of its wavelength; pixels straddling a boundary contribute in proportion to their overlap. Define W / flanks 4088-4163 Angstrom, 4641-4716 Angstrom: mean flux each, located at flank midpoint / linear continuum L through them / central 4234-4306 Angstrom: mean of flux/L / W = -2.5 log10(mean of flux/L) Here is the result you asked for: 0.150 mag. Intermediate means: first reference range 15.1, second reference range 10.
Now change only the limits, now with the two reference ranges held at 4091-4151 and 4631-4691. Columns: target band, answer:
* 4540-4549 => 0.05 mag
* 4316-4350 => 0.17 mag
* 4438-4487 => 0.03 mag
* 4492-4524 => 0.06 mag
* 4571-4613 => 0.05 mag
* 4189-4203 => 0.20 mag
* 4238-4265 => 0.20 mag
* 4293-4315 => 0.09 mag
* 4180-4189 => 0.18 mag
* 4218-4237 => 0.16 mag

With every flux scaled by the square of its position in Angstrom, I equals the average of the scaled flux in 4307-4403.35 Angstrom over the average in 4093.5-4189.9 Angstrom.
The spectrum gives 0.90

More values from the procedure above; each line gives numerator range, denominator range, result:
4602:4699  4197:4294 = 1.04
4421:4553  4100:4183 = 0.94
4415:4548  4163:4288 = 1.06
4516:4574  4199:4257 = 1.05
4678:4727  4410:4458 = 0.94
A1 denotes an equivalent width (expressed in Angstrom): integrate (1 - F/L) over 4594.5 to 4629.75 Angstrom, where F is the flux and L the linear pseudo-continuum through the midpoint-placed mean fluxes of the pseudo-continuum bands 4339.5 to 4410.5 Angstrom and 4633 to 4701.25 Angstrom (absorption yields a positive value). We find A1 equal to -0.7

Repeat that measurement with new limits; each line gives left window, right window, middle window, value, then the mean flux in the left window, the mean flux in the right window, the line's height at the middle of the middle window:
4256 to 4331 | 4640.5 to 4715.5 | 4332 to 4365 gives 1.20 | 11.9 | 10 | 11.7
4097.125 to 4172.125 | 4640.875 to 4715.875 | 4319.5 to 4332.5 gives 1.52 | 14.5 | 10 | 13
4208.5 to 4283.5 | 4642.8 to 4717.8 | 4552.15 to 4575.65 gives -0.79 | 11.9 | 10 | 10.5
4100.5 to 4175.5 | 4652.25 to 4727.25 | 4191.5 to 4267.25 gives 8.93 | 14.4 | 9.98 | 13.6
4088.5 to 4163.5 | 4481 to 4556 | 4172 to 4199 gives 3.84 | 15.1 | 11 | 14.4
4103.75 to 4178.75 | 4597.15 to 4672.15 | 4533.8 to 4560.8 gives 0.96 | 14.2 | 10.5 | 11.1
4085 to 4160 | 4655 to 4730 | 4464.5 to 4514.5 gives 2.57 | 15.2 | 10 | 11.9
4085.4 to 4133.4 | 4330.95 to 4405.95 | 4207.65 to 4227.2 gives 2.94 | 16.1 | 11.5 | 14.2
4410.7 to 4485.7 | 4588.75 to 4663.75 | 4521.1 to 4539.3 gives 0.65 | 11.8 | 10.4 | 11.2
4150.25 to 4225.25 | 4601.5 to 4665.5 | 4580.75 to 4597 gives 0.66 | 12.5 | 10.5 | 10.7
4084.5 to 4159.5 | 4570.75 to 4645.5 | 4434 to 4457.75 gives 0.45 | 15.3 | 10.5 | 12.1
